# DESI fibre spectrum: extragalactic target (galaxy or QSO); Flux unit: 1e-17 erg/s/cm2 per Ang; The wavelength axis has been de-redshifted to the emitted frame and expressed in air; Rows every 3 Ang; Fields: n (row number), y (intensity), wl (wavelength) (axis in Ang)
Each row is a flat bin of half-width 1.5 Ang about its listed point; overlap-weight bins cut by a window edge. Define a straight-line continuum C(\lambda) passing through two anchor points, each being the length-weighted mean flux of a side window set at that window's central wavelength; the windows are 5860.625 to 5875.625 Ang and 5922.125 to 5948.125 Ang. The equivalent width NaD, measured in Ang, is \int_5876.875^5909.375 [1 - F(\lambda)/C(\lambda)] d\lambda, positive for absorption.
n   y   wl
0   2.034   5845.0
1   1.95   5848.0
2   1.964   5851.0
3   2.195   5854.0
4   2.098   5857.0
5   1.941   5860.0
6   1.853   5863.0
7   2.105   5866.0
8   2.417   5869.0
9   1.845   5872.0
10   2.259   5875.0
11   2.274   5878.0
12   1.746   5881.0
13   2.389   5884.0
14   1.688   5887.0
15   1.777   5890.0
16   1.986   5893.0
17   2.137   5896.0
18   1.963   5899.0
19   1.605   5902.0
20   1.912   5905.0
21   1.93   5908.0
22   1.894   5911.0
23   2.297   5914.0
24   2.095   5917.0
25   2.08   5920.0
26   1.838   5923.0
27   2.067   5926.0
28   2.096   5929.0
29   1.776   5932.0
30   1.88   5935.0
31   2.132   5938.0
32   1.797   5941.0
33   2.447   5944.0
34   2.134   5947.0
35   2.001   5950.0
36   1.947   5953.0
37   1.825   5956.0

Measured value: 1.8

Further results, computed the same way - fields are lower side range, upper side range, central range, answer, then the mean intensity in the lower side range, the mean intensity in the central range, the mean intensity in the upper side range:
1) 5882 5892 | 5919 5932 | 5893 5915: 0.1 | 1.94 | 1.96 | 1.99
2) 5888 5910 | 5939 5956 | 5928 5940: 0.3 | 1.9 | 1.96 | 2.05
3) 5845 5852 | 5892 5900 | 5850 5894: -0.7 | 1.97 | 2.04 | 2.04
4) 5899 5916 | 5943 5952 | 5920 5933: 0.5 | 1.94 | 1.97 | 2.17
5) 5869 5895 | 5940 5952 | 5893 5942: 2.3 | 2.02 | 1.97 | 2.1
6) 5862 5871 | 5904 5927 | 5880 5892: 1.0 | 2.12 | 1.91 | 2.02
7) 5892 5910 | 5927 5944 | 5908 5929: -0.9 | 1.92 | 2.04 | 1.99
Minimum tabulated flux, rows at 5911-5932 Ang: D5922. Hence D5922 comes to 1.776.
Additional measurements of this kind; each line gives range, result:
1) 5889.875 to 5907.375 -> 1.605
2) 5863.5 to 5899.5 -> 1.688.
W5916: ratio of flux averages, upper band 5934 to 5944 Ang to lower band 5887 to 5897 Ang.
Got 1.1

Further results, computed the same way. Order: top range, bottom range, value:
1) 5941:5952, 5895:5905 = 1.13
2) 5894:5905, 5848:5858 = 0.92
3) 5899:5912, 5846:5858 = 0.90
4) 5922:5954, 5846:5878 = 0.97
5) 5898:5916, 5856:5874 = 0.95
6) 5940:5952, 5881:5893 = 1.09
